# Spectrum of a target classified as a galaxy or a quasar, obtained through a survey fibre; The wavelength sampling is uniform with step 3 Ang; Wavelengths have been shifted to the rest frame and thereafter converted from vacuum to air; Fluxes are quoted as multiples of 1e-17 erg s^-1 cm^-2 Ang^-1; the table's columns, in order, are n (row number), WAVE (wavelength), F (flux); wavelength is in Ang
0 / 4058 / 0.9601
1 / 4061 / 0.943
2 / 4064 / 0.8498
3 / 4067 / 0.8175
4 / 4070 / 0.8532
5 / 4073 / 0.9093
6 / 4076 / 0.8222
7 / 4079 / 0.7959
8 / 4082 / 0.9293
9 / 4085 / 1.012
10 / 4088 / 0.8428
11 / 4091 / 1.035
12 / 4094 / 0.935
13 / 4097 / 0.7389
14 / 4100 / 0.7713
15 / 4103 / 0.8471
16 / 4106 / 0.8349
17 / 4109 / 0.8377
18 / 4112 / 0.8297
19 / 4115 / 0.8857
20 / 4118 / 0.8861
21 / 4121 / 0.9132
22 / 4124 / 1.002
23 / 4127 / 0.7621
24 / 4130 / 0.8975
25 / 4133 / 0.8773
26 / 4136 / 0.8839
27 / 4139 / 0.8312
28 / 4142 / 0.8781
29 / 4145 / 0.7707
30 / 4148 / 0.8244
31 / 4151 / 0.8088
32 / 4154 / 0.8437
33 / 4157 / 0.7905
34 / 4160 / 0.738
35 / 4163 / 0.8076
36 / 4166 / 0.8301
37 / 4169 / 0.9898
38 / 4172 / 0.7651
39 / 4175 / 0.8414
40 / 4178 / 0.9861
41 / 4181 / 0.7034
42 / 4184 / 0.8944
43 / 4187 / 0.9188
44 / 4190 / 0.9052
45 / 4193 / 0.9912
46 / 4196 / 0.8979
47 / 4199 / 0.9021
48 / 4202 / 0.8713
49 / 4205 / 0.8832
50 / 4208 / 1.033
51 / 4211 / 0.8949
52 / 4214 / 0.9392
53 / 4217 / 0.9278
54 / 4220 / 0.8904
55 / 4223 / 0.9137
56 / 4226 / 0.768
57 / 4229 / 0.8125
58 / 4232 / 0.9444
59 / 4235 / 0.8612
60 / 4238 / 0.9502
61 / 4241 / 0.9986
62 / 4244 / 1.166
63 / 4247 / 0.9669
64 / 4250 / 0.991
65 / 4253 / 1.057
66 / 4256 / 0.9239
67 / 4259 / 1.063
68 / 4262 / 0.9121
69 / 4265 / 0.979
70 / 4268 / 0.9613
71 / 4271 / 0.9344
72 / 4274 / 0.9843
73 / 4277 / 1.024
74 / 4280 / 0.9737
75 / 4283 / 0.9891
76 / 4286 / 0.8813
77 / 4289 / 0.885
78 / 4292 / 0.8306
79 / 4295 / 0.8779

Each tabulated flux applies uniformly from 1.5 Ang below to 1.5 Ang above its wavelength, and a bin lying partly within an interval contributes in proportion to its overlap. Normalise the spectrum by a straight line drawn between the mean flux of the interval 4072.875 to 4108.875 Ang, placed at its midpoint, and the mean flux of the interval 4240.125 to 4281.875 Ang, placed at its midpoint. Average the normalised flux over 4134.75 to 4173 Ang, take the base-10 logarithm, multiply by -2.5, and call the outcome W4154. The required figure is 0.110 mag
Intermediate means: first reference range 0.87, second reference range 0.995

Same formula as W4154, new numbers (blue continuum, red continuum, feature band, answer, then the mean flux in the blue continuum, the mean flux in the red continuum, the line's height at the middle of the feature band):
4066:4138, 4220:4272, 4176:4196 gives 0.02 mag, 0.872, 0.952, 0.918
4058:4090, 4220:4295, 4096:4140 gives 0.05 mag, 0.884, 0.946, 0.899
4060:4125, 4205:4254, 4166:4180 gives 0.04 mag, 0.875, 0.942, 0.914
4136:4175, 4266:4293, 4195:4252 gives -0.05 mag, 0.826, 0.943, 0.89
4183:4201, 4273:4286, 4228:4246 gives -0.01 mag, 0.918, 0.98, 0.95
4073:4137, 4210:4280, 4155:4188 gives 0.09 mag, 0.874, 0.951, 0.911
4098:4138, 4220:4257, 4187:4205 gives 0.00 mag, 0.862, 0.944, 0.915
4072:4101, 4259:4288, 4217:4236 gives 0.09 mag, 0.881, 0.964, 0.943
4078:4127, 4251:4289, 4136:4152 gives 0.09 mag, 0.878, 0.97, 0.901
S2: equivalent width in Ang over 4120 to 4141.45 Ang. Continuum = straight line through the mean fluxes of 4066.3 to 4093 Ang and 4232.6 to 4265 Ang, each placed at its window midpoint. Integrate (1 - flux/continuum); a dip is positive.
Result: 0.97 Ang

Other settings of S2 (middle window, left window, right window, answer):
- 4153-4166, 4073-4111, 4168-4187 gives 1.02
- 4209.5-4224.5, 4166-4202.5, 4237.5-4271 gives 0.39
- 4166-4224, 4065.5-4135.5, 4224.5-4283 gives 1.69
